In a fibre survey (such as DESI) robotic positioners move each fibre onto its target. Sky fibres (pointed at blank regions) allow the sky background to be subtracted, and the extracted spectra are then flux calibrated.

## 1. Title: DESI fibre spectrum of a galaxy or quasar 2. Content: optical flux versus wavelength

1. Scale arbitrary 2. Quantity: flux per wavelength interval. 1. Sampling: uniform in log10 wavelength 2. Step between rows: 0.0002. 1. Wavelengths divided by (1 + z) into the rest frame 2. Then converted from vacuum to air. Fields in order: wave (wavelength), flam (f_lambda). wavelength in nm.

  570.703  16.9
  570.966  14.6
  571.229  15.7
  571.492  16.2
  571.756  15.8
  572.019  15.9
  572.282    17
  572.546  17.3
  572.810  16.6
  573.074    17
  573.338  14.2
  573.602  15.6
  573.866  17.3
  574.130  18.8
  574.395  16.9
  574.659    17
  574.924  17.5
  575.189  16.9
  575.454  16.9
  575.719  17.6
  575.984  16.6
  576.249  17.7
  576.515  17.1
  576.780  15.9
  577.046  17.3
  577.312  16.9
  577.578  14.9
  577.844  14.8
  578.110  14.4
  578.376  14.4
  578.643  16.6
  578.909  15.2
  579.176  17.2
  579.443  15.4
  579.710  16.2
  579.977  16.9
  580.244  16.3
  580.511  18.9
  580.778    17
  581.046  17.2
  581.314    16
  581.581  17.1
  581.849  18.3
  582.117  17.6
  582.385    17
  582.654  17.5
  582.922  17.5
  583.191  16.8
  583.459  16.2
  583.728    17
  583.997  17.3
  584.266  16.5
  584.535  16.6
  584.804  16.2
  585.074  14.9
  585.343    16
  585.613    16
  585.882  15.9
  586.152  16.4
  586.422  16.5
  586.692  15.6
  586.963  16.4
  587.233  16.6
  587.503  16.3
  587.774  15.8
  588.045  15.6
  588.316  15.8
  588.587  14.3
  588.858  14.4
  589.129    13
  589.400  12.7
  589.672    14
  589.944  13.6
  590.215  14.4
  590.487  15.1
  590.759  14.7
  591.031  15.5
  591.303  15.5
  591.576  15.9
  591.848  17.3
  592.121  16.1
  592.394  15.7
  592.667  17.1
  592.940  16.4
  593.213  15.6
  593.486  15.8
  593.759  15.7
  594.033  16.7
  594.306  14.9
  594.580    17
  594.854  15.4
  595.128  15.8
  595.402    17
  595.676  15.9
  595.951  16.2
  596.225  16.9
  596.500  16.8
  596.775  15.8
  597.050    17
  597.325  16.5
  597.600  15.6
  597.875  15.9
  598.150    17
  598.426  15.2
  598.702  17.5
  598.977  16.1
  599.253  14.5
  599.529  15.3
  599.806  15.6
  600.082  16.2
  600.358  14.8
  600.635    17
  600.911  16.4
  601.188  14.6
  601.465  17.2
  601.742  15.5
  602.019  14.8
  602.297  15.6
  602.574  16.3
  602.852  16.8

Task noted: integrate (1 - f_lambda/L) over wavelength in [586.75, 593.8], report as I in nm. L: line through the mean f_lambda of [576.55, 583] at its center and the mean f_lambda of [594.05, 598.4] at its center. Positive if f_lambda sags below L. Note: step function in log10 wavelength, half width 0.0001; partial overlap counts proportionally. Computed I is 0.423 nm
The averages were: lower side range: 16.5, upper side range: 16.2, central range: 15.4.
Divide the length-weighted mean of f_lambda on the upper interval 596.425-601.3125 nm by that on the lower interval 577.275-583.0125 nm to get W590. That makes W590 0.97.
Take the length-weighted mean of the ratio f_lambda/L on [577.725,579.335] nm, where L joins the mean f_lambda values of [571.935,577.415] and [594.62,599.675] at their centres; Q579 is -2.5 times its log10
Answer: 0.09 mag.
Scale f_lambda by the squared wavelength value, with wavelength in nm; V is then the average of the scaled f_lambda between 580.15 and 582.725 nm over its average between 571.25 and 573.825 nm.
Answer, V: 1.10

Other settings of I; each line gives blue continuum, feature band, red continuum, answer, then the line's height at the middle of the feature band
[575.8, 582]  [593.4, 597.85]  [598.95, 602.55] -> -0.09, 15.9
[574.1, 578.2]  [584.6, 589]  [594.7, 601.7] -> 0.16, 16.4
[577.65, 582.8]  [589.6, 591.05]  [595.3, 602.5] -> 0.16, 16.3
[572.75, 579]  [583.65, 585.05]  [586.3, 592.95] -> -0.07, 15.8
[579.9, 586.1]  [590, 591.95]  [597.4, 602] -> 0.12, 16.4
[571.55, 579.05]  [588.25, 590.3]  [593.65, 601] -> 0.29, 16.2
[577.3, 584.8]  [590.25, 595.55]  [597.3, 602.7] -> 0.06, 16.1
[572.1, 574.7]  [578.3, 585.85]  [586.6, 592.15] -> -0.36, 15.9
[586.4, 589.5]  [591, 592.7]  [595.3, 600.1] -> -0.06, 15.6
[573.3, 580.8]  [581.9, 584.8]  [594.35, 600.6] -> -0.11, 16.4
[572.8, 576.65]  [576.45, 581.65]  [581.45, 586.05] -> 0.17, 16.8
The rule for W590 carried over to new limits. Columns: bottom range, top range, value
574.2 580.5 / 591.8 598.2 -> 0.99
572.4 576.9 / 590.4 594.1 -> 0.94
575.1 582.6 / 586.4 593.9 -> 0.93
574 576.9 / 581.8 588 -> 0.96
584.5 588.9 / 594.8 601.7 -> 1.01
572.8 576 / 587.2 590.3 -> 0.87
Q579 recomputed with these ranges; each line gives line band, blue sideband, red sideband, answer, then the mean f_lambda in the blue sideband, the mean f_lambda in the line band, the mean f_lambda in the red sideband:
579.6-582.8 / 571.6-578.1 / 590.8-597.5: -0.05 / 16.6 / 17.2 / 16.2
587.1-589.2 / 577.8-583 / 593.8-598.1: 0.08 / 16.6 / 15.3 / 16.2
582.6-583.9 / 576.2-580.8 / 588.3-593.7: -0.08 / 16.2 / 17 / 15.1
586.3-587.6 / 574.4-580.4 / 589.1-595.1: -0.04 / 16.4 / 16.3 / 15.4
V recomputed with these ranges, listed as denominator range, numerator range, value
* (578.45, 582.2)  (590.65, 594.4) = 0.99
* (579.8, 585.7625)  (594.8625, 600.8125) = 1.01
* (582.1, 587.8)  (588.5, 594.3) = 0.94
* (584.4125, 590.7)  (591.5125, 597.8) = 1.09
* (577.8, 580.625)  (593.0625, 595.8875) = 1.05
